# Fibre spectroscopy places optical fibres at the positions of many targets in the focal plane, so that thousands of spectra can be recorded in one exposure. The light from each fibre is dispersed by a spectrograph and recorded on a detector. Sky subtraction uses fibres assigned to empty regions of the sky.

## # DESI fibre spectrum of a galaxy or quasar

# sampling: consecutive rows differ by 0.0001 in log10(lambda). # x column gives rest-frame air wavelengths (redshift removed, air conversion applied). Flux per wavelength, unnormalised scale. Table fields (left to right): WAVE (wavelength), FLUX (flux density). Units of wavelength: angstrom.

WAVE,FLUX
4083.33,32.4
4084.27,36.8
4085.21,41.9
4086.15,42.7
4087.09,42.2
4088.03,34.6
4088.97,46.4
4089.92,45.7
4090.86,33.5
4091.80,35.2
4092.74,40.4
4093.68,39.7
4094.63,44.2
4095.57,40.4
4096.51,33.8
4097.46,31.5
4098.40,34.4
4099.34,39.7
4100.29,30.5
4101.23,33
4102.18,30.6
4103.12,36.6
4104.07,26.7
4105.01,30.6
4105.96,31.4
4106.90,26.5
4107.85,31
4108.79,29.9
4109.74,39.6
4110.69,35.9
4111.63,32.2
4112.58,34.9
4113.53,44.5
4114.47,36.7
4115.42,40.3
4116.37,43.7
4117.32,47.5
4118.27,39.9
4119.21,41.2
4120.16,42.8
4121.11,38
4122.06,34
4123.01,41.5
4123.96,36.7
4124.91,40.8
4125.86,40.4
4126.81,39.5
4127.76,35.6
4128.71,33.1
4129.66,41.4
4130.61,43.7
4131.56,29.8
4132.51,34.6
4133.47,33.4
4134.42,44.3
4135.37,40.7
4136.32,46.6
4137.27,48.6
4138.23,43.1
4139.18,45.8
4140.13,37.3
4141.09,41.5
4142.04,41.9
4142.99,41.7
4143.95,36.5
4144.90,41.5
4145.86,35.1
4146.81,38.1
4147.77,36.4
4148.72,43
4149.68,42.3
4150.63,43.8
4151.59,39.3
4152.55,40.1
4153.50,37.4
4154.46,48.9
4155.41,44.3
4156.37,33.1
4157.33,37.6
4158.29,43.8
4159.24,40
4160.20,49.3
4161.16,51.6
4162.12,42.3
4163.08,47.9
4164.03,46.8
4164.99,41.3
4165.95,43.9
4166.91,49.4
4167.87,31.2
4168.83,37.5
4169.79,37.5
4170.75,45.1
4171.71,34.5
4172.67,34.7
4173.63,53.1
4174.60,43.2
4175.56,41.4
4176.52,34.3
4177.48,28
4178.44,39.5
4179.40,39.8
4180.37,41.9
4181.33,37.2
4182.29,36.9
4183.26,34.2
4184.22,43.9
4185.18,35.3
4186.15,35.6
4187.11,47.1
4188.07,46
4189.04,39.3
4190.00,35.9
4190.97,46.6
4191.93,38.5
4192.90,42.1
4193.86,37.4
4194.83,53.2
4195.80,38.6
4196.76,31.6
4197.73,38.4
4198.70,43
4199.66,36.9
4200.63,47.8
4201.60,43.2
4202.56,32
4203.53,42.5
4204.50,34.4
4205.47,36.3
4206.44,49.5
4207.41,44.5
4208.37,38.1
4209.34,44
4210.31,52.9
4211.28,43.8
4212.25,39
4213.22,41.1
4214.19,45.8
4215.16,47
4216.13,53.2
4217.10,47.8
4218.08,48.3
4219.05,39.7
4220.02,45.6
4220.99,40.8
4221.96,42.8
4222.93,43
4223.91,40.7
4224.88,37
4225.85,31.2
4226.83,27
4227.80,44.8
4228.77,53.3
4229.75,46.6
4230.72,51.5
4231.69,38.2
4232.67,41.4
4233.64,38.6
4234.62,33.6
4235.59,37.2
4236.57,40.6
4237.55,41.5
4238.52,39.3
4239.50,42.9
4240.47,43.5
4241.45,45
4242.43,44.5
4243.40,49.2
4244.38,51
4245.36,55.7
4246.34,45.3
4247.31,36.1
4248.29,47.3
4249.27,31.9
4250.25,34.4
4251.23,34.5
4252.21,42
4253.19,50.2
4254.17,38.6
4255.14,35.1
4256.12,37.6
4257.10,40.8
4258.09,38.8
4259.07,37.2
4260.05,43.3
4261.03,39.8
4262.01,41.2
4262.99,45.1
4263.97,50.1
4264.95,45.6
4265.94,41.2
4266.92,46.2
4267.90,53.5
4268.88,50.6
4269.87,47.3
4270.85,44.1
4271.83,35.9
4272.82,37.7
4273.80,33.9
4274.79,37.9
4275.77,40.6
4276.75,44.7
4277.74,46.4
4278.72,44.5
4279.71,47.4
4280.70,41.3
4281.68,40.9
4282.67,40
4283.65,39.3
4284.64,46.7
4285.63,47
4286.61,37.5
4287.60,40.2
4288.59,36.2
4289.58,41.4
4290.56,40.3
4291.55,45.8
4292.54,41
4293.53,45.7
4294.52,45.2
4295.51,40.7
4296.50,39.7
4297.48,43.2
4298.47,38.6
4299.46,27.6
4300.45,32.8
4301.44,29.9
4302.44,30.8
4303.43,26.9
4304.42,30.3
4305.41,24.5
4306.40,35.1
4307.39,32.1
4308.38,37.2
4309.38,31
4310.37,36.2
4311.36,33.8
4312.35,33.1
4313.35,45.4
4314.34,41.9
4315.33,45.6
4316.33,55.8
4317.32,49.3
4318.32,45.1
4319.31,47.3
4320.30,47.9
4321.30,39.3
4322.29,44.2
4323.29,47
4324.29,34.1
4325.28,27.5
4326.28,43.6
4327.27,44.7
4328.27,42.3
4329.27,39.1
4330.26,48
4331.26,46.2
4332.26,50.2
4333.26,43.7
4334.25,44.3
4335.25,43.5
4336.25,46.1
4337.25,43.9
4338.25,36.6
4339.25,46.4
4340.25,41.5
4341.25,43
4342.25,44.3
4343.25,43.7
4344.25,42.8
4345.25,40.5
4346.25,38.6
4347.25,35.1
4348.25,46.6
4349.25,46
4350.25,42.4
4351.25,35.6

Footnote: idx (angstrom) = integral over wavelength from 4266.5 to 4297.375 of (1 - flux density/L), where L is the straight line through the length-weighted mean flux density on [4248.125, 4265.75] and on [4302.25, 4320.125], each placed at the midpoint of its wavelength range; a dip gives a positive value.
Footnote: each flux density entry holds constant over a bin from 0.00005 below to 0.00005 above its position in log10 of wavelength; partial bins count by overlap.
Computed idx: -2.4 angstrom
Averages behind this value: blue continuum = 40.6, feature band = 42.6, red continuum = 38.2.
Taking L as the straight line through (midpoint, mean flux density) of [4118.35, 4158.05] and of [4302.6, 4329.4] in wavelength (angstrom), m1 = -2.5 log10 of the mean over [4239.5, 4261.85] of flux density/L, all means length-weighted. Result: -0.07 mag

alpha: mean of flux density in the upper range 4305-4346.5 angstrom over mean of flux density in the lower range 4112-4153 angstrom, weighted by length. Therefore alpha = 1.0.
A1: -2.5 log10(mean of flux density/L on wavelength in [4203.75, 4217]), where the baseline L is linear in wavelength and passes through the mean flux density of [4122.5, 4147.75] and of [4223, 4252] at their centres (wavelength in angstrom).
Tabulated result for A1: -0.074 mag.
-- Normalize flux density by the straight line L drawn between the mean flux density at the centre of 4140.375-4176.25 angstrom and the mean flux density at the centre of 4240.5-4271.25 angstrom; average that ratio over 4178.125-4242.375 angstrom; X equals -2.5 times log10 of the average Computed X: 0.03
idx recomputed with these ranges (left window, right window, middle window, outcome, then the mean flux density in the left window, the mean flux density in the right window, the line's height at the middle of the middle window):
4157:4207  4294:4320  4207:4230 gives -1.9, 40.8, 37.8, 39.9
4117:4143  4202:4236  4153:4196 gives 0.1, 40.1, 42.1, 41.1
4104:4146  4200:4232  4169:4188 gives 0.8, 38.4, 42.8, 41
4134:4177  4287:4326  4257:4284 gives -2.3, 41.7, 38.7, 39.4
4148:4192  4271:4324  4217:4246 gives -1.6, 41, 39.8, 40.4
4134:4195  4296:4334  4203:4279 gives -4.3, 41.1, 39.3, 40.2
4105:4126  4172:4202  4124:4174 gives -2.8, 37.5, 40.1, 38.7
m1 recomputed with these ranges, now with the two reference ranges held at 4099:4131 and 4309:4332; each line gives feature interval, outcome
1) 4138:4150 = -0.08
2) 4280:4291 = 0.01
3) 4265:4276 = -0.05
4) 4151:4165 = -0.14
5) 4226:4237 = -0.03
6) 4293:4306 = 0.19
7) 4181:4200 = -0.03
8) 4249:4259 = 0.06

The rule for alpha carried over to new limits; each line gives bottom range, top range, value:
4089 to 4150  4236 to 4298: 1.11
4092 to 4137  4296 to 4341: 1.07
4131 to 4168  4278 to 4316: 0.93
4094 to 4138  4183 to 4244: 1.12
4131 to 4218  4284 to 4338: 0.98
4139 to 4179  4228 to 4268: 1.04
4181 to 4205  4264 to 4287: 1.08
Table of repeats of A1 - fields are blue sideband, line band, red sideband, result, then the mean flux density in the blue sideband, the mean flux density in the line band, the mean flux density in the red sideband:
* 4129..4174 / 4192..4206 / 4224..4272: 0.05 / 41.3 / 39.8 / 42.2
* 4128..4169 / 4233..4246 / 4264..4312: -0.08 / 41.2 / 43.3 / 39.6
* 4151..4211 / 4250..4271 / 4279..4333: -0.06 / 41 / 42.7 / 40.1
